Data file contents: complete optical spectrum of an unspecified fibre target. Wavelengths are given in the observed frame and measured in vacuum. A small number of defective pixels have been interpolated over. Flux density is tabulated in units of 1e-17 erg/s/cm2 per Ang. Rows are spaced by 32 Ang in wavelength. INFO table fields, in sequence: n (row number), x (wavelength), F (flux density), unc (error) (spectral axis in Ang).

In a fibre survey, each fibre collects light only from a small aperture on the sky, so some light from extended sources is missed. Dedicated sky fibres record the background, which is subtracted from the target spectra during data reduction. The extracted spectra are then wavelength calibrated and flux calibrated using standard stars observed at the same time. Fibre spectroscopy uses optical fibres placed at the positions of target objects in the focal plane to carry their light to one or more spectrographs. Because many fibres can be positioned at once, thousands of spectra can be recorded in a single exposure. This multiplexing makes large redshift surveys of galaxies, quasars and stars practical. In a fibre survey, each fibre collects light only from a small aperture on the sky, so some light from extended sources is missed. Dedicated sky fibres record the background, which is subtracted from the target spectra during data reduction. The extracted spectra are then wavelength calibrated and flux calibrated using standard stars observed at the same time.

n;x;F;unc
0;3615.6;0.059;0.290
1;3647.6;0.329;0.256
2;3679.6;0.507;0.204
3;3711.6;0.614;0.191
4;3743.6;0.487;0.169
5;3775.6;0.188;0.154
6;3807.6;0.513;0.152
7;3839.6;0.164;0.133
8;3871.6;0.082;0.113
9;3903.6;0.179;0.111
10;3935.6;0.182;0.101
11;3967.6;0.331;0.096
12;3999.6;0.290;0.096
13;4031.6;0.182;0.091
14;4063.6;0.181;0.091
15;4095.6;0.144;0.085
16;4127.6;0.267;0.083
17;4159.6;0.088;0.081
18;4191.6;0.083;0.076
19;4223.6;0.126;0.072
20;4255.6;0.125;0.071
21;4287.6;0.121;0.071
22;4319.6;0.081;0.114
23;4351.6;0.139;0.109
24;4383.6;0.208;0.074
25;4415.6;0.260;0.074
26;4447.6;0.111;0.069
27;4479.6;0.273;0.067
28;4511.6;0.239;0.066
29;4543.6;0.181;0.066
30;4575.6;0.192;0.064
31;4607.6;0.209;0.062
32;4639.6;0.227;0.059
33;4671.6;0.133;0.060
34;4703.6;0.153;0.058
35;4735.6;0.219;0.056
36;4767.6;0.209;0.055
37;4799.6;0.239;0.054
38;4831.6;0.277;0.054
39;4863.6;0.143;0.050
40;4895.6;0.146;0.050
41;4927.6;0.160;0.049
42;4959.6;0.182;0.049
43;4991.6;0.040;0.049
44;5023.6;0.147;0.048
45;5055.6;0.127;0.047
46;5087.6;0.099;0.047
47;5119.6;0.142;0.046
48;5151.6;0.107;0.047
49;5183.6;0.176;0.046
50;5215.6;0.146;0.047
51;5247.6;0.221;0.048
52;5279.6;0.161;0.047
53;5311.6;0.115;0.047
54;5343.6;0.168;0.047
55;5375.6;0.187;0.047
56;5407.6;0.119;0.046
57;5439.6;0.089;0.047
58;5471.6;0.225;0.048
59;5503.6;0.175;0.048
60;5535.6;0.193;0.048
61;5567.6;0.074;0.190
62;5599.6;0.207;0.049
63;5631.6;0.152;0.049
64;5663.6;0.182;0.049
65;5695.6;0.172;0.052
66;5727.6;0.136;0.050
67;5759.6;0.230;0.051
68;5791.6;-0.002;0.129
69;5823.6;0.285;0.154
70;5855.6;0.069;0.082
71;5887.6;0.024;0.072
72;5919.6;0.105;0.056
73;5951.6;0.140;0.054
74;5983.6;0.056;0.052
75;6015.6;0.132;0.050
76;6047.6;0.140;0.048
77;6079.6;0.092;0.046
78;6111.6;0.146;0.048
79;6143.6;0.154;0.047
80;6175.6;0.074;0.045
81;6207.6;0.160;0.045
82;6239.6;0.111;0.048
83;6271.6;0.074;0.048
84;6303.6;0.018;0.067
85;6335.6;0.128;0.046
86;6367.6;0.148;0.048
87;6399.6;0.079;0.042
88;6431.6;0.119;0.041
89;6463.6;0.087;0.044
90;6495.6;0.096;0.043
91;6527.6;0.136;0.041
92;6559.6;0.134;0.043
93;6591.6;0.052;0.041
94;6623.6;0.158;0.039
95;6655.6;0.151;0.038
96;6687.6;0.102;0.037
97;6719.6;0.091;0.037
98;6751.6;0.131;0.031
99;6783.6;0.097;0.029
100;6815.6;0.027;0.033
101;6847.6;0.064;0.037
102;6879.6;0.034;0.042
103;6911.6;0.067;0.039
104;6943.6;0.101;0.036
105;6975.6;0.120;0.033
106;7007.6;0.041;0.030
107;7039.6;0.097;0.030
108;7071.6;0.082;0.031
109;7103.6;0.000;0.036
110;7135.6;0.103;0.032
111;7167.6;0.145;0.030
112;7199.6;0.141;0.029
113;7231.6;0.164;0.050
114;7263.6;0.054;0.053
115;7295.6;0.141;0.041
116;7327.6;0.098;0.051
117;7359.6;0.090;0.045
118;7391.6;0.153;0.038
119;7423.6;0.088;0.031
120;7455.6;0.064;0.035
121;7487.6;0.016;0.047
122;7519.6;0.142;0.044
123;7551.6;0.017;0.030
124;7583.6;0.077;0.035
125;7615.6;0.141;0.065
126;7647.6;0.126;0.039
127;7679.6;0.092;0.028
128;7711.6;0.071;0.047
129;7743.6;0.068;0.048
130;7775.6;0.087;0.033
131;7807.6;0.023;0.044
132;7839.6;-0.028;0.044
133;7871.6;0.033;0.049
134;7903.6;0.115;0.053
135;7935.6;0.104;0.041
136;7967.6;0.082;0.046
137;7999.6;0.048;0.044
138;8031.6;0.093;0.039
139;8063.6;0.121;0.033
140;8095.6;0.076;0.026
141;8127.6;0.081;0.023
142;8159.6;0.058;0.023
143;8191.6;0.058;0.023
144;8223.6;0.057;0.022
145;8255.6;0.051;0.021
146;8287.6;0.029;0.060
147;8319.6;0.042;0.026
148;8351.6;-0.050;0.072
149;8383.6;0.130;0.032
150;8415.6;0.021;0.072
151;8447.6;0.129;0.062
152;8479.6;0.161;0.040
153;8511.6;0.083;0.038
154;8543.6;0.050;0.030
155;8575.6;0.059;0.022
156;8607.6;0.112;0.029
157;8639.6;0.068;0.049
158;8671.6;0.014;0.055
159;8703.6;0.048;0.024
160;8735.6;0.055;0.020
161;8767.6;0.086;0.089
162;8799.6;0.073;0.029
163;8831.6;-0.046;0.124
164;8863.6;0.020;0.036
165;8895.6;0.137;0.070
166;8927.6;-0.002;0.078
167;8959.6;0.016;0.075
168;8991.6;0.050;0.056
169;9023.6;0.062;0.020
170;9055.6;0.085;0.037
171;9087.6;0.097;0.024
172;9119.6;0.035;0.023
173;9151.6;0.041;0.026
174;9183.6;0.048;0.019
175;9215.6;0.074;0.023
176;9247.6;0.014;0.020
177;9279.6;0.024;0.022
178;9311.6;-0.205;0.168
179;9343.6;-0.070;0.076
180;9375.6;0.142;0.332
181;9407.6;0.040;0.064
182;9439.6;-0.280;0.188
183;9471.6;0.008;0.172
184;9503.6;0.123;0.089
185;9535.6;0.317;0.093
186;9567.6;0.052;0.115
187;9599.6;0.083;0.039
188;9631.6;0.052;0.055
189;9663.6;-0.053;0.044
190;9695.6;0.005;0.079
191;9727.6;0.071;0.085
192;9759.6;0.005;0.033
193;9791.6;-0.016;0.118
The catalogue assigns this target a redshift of 1.554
